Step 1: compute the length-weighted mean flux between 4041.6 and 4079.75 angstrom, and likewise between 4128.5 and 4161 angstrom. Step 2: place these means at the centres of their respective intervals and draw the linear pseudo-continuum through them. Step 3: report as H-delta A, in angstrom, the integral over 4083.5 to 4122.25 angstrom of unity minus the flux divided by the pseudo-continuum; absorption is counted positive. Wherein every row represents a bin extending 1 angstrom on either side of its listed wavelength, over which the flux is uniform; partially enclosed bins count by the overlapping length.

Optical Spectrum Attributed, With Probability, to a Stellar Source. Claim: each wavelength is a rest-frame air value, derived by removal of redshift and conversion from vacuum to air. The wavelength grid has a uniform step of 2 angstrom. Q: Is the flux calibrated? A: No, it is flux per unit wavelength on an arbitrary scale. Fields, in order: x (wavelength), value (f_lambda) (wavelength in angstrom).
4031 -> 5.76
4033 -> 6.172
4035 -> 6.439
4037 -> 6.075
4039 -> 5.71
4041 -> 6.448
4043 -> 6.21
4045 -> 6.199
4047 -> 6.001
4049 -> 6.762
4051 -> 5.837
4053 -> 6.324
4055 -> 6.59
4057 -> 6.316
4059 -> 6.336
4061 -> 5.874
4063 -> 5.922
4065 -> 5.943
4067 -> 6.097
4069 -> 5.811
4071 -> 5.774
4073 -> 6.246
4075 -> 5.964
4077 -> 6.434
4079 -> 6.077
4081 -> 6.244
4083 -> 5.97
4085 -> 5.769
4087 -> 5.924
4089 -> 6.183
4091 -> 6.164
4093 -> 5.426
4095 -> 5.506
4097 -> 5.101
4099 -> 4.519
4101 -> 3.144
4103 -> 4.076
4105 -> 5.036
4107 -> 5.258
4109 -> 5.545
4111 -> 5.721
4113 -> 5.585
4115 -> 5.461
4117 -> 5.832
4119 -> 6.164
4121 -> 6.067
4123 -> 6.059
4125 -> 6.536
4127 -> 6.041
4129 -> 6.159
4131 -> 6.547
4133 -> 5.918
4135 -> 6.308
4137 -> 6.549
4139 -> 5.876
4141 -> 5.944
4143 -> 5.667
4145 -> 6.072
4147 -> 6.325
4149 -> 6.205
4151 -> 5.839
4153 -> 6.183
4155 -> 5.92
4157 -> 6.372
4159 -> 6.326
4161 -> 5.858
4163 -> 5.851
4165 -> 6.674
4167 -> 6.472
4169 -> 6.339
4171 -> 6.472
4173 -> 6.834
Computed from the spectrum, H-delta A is 4.62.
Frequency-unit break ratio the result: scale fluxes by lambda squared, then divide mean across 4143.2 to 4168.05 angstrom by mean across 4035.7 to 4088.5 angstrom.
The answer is 1.05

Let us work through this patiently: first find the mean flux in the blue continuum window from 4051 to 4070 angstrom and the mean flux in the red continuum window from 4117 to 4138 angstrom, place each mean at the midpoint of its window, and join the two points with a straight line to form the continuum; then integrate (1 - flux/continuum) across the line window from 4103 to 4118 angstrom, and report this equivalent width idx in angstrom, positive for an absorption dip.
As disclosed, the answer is 1.9 angstrom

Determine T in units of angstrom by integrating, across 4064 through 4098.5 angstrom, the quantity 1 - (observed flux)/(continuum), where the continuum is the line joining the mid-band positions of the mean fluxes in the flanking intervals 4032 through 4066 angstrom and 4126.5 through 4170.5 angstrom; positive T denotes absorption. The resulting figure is 1.6 angstrom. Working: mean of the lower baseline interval 6.19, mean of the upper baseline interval 6.16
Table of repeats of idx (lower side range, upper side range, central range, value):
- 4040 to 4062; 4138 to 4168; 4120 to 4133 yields -0.1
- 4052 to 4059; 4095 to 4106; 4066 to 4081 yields -1.2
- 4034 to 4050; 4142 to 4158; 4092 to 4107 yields 3.5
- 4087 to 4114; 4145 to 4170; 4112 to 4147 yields -2.2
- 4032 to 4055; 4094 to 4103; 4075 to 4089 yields -2.9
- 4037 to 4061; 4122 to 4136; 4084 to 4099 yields 1.4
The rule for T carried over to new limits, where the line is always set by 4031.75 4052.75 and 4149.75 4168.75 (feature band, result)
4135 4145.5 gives 0.2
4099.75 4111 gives 2.7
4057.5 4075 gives 0.5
